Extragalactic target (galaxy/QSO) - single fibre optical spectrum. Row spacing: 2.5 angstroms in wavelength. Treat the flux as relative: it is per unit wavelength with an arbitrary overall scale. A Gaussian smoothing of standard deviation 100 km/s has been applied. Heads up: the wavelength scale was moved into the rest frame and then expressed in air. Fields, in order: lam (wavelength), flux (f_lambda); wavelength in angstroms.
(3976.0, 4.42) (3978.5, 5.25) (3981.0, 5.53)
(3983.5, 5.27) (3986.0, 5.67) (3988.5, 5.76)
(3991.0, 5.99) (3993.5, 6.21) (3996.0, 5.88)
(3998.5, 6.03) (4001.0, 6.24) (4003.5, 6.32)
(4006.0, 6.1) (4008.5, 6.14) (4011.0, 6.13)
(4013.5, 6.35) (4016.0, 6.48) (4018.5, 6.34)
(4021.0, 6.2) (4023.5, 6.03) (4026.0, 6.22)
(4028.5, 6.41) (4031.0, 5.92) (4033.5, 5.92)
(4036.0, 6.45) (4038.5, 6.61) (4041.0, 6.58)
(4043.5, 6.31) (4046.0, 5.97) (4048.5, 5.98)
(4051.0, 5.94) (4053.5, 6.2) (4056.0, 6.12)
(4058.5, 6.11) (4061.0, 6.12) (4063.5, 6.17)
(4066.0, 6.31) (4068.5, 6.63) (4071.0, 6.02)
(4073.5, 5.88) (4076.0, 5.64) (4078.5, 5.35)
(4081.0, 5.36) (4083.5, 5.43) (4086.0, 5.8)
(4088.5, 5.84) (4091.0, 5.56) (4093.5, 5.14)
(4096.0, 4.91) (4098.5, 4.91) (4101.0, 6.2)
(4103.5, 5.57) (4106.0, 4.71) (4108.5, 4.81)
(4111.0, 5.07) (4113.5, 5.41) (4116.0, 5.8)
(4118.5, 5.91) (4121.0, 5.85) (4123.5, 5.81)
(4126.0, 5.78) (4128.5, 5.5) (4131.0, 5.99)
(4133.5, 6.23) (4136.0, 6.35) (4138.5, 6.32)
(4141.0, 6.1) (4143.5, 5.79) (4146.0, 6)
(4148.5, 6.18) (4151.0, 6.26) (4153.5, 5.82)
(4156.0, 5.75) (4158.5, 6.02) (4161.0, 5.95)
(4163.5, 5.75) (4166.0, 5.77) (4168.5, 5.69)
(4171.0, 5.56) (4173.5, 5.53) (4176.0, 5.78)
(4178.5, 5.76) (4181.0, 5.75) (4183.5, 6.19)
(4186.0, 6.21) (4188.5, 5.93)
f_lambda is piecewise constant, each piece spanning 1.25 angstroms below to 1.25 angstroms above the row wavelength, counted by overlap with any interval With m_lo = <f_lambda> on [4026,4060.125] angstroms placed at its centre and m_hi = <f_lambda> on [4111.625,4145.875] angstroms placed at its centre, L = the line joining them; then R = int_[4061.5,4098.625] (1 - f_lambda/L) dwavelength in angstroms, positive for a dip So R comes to 2.3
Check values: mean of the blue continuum 6.19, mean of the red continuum 5.9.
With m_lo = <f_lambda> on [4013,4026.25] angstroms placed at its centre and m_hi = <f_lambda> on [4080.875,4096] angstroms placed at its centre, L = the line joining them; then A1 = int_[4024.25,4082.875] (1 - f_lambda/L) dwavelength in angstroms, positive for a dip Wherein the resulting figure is -2.1 angstroms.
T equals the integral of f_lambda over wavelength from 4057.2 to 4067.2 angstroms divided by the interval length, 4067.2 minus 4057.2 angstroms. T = 6.18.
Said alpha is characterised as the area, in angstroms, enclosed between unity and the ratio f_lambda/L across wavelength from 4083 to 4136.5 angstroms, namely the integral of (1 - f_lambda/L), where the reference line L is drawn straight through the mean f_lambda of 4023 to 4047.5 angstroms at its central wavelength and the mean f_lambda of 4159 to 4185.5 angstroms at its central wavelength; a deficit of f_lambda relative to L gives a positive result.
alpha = 3.9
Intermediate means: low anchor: 6.25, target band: 5.56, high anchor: 5.79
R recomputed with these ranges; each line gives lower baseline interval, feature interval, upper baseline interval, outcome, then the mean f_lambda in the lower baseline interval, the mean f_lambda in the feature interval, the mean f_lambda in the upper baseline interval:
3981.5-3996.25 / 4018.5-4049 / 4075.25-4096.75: -3.2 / 5.78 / 6.23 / 5.46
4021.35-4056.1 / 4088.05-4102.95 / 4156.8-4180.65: 1.5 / 6.19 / 5.41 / 5.76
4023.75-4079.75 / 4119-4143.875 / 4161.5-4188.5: -0.2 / 6.13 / 5.98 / 5.81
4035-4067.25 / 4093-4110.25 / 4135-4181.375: 2.5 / 6.22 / 5.18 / 5.9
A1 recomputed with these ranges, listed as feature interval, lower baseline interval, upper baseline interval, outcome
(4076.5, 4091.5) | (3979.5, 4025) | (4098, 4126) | 0.2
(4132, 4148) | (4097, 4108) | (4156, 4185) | -1.6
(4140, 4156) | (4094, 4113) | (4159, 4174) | -1.2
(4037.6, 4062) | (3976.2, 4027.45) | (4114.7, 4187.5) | -1.0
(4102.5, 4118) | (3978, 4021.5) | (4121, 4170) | 1.8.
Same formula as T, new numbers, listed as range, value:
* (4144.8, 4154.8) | 6.06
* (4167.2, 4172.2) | 5.63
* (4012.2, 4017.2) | 6.41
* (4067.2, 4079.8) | 5.9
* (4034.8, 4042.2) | 6.55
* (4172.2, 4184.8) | 5.8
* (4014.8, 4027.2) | 6.25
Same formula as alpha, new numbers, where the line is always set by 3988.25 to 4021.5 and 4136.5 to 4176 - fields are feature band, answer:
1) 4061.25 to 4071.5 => -0.38 angstroms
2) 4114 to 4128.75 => 0.47 angstroms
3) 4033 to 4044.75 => -0.57 angstroms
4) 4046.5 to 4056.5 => 0.06 angstroms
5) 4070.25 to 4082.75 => 0.86 angstroms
